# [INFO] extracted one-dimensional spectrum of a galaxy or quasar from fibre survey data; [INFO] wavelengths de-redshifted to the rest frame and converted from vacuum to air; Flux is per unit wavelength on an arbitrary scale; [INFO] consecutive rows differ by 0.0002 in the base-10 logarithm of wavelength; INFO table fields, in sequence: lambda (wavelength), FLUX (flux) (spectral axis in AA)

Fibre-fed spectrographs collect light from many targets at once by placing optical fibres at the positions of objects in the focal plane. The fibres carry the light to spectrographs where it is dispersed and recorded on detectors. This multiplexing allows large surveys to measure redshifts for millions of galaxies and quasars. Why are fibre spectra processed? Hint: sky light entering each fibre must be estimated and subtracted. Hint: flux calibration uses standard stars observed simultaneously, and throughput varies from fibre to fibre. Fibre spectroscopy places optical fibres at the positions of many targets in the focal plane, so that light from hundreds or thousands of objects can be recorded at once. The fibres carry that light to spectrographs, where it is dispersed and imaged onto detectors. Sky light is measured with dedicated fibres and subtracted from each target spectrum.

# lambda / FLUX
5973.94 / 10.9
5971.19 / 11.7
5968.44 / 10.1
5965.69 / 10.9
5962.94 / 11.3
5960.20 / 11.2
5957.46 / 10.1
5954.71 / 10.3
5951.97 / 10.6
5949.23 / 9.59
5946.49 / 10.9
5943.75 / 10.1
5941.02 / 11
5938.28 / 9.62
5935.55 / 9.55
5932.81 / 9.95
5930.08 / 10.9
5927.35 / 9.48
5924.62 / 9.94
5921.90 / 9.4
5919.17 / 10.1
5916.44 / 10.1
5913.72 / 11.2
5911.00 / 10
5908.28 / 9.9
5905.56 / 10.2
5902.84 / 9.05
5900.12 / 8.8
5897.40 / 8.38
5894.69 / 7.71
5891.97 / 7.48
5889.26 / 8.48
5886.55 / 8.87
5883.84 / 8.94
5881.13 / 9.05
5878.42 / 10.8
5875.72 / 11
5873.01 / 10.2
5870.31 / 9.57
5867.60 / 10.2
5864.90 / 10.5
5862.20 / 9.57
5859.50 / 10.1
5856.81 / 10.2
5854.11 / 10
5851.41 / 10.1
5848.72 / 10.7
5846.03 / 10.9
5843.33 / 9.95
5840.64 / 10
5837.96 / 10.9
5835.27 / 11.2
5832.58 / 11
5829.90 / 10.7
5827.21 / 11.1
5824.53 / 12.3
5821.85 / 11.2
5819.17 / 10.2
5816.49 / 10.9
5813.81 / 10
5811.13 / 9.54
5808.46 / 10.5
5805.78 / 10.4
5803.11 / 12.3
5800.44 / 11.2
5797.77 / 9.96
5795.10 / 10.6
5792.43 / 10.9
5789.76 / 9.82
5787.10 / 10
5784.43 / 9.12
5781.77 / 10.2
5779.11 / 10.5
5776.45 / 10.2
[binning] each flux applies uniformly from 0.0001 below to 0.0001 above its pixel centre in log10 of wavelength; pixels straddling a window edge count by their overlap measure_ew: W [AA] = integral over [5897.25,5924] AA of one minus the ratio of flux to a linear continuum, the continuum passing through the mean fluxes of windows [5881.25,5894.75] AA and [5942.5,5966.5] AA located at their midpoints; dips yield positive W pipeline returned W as -1.9 AA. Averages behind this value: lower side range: 8.42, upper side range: 10.5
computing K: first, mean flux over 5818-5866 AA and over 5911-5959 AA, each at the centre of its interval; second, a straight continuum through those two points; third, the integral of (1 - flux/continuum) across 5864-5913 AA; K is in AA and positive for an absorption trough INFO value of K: 4.6 AA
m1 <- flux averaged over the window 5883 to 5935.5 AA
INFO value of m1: 9.42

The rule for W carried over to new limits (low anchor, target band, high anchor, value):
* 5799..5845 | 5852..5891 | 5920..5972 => 3.0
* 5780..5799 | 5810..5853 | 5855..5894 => -3.6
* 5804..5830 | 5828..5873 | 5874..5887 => -0.5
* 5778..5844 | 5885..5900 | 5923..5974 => 3.2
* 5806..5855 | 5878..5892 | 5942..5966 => 2.2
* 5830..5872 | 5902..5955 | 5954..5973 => 2.8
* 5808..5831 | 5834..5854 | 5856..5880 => 0.0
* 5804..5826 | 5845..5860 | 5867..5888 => -0.3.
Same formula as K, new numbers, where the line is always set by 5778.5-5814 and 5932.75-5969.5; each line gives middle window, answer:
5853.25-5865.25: 0.4 AA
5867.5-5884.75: 0.7 AA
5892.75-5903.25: 2.0 AA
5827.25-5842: -0.6 AA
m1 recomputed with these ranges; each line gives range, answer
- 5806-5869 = 10.5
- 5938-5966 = 10.5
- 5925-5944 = 10.1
